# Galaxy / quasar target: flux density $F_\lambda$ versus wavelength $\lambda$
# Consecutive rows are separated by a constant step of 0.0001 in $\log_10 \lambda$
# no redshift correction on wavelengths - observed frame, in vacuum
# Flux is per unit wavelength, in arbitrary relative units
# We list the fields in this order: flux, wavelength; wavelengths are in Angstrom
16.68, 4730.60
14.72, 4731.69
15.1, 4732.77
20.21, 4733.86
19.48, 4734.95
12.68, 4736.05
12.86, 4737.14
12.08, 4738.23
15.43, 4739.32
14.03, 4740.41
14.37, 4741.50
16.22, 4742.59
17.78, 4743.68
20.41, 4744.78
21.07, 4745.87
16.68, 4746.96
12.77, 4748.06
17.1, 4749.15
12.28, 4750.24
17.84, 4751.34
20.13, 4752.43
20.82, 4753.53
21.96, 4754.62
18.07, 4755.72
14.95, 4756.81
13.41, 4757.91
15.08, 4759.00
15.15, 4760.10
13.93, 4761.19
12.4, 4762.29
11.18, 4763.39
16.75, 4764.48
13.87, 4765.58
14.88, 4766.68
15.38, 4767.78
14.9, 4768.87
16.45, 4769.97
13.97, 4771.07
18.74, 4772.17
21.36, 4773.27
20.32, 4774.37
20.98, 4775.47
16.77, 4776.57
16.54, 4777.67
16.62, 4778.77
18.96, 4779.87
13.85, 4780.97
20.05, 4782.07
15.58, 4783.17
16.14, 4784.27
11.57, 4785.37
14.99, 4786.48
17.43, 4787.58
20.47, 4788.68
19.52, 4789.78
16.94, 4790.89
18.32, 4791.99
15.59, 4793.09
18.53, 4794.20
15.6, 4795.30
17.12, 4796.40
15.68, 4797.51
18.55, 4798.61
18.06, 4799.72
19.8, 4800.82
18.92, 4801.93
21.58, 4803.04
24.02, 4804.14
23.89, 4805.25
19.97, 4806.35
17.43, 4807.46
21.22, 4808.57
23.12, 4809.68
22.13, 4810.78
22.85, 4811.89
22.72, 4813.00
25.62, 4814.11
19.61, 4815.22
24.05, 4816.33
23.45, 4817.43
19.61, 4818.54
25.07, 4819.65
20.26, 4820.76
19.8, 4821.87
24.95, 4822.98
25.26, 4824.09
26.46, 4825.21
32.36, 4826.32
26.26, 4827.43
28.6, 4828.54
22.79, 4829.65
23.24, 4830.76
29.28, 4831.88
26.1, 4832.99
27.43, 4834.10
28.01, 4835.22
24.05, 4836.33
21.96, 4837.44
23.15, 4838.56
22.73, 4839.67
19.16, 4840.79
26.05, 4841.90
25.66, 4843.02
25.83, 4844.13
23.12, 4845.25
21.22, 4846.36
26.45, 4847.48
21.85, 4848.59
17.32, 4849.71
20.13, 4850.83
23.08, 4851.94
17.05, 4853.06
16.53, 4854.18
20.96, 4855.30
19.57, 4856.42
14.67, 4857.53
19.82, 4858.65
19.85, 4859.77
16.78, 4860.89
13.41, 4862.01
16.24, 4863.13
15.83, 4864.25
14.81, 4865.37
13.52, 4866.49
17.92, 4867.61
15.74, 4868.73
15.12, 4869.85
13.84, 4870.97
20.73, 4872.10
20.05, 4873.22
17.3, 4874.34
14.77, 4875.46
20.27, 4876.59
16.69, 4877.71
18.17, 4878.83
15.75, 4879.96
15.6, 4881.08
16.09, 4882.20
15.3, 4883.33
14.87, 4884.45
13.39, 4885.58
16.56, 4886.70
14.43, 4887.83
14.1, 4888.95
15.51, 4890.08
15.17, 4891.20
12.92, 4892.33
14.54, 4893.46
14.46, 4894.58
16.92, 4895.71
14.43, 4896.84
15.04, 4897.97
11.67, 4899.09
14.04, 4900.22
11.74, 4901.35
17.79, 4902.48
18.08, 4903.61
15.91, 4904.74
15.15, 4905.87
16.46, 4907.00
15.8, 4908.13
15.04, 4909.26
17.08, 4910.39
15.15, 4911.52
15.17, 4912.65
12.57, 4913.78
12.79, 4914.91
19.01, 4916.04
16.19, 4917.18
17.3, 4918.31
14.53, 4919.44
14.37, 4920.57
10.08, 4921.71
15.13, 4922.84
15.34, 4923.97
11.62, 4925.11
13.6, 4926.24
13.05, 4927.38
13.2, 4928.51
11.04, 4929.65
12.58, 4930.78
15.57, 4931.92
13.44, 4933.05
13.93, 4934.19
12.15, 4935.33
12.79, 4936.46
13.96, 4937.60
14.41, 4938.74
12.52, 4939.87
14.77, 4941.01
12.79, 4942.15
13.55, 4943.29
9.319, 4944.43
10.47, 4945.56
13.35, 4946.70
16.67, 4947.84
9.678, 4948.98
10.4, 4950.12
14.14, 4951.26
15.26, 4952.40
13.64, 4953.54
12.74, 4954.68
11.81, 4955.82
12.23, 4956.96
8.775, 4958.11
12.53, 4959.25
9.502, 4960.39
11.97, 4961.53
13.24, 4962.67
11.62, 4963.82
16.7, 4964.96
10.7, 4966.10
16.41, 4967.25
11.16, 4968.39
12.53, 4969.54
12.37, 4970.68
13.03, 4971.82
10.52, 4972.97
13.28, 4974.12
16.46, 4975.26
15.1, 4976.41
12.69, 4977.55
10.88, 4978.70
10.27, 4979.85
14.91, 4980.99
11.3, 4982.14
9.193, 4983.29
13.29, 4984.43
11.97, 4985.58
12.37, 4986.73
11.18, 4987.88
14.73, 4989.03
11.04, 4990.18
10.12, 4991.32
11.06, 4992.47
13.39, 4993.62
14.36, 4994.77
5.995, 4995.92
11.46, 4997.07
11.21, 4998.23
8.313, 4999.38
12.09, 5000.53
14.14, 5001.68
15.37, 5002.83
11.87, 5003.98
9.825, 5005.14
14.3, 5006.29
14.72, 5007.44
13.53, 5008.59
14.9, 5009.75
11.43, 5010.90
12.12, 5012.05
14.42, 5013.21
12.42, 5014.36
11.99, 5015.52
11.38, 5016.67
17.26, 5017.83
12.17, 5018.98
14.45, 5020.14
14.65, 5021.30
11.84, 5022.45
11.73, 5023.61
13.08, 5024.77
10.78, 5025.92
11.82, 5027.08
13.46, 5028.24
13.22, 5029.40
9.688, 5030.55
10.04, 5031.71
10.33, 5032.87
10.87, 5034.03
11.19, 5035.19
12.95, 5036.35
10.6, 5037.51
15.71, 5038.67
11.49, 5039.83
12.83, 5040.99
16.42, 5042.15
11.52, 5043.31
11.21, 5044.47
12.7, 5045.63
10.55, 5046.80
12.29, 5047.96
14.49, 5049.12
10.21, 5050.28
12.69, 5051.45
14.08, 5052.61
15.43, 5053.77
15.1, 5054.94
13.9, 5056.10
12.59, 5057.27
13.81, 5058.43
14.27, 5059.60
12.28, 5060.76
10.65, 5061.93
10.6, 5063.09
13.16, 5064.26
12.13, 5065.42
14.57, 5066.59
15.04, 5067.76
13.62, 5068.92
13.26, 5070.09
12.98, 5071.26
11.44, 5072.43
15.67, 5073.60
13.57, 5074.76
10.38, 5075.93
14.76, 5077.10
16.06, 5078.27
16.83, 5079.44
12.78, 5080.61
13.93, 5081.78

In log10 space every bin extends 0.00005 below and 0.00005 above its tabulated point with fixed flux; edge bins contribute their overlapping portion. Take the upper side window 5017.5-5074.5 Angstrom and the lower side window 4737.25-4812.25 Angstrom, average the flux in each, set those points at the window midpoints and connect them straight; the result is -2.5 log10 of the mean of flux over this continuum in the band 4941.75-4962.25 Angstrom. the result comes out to 0.18 mag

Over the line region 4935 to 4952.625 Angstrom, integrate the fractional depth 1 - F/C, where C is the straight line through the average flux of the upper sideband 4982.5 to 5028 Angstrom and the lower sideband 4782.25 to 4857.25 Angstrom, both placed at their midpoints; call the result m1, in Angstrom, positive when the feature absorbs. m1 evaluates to 2.90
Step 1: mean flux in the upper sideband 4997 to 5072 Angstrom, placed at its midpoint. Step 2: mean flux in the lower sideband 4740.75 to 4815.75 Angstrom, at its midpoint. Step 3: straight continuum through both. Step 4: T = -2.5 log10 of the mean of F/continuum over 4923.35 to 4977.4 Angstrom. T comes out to 0.12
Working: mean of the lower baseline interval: 17.7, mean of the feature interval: 12.9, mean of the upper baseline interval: 12.7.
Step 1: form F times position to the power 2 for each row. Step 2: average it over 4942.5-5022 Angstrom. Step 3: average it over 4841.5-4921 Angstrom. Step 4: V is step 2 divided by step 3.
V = 0.77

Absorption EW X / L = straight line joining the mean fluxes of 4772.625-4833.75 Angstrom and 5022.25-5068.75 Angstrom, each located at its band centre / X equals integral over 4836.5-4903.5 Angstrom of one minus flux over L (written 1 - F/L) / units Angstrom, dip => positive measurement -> 3.3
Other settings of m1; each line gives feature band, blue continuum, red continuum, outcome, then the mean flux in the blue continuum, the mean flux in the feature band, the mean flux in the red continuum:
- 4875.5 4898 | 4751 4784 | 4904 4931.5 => -0.78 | 16.7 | 15.5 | 14.5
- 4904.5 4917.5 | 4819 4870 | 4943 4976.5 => 0.73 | 21.7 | 15.5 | 12.6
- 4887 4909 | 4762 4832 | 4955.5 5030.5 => 1.29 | 19.6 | 15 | 12.4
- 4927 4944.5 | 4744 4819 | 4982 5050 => 1.32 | 18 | 13.2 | 12.3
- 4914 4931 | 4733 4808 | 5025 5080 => 0.89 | 17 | 14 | 12.8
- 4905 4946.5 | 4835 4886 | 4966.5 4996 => 3.89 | 18.9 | 14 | 12.4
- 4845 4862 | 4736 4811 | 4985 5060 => -4.28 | 17.2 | 19.6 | 12.5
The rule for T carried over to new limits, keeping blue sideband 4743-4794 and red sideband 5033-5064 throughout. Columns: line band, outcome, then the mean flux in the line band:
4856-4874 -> -0.09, 16.7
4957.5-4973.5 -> 0.14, 12.2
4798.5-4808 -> -0.24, 20.3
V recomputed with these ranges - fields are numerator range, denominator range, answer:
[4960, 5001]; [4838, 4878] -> 0.67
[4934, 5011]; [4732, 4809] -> 0.80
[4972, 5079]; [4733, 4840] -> 0.73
